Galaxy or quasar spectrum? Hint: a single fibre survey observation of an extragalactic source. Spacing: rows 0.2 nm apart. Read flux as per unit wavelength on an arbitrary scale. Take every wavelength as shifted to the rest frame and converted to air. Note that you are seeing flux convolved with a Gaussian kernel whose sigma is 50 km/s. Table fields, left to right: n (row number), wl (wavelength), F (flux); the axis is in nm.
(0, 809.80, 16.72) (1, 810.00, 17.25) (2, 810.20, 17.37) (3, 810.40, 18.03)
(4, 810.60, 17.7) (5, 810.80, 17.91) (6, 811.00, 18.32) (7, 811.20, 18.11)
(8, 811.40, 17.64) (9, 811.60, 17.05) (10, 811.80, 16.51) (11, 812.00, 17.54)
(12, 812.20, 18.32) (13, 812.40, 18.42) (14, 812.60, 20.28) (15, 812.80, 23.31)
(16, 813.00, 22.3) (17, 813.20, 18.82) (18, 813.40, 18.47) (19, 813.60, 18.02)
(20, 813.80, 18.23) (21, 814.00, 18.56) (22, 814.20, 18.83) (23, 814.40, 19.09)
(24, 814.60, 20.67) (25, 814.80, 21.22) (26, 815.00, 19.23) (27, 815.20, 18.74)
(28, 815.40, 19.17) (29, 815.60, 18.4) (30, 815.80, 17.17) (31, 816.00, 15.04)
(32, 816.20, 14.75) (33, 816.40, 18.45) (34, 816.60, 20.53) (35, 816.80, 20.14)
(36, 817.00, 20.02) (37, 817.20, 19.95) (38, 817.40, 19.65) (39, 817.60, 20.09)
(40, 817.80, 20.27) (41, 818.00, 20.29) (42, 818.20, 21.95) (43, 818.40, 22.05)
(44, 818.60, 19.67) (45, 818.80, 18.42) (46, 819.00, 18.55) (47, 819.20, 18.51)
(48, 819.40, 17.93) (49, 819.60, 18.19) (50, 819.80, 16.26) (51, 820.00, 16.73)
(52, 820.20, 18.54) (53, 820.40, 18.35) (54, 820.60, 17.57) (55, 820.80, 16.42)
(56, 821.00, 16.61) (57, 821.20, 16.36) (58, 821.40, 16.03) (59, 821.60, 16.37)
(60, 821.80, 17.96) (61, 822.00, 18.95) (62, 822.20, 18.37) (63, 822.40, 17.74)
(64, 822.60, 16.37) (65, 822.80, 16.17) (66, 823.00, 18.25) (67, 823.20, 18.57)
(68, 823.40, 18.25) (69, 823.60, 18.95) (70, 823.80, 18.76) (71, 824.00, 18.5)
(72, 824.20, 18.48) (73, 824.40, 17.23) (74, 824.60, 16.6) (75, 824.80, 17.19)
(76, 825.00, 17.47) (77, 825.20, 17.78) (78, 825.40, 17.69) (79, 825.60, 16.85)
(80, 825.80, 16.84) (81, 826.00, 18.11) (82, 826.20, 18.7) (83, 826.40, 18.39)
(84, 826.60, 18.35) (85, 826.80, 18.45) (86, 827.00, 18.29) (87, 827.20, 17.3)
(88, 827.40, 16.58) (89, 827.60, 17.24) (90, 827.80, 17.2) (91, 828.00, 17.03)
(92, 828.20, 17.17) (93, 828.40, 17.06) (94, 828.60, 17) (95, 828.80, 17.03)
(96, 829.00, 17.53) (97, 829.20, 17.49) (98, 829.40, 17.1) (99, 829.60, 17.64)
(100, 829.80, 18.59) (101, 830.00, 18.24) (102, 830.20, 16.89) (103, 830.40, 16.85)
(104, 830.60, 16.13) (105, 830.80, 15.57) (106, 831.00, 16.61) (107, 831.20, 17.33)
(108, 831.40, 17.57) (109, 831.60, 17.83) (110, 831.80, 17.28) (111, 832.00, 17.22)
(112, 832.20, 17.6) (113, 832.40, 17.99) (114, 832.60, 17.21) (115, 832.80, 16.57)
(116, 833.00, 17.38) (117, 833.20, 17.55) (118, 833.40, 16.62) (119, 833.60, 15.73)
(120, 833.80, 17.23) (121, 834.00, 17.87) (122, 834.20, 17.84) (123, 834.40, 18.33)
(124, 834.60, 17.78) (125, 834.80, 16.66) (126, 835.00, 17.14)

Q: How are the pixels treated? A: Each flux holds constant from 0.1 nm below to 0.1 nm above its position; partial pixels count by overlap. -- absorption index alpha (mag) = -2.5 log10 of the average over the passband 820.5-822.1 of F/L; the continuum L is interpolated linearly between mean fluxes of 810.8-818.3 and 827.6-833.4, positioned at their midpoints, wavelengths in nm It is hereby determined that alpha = 0.07 mag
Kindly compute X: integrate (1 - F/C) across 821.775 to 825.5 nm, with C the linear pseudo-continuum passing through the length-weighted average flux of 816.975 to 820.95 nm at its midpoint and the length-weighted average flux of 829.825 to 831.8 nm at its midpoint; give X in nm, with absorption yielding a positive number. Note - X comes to 0.069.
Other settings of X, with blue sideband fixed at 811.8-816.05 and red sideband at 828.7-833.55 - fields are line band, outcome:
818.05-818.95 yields -0.09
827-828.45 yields 0.03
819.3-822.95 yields 0.20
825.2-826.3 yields 0.01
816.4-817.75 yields -0.09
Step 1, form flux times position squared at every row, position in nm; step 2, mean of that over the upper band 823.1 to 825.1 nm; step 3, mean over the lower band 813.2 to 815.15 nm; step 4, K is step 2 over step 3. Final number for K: 0.96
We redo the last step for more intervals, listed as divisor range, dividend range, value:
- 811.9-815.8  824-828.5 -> 0.94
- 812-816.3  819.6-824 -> 0.95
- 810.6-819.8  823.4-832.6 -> 0.95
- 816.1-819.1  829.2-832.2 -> 0.90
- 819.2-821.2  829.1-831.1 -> 1.01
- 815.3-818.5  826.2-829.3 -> 0.93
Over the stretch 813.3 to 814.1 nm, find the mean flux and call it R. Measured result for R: 18.3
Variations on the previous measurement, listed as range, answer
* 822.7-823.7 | 18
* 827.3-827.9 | 17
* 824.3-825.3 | 17.3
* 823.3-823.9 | 18.7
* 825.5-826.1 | 17.3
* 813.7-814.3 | 18.5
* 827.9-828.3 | 17.1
